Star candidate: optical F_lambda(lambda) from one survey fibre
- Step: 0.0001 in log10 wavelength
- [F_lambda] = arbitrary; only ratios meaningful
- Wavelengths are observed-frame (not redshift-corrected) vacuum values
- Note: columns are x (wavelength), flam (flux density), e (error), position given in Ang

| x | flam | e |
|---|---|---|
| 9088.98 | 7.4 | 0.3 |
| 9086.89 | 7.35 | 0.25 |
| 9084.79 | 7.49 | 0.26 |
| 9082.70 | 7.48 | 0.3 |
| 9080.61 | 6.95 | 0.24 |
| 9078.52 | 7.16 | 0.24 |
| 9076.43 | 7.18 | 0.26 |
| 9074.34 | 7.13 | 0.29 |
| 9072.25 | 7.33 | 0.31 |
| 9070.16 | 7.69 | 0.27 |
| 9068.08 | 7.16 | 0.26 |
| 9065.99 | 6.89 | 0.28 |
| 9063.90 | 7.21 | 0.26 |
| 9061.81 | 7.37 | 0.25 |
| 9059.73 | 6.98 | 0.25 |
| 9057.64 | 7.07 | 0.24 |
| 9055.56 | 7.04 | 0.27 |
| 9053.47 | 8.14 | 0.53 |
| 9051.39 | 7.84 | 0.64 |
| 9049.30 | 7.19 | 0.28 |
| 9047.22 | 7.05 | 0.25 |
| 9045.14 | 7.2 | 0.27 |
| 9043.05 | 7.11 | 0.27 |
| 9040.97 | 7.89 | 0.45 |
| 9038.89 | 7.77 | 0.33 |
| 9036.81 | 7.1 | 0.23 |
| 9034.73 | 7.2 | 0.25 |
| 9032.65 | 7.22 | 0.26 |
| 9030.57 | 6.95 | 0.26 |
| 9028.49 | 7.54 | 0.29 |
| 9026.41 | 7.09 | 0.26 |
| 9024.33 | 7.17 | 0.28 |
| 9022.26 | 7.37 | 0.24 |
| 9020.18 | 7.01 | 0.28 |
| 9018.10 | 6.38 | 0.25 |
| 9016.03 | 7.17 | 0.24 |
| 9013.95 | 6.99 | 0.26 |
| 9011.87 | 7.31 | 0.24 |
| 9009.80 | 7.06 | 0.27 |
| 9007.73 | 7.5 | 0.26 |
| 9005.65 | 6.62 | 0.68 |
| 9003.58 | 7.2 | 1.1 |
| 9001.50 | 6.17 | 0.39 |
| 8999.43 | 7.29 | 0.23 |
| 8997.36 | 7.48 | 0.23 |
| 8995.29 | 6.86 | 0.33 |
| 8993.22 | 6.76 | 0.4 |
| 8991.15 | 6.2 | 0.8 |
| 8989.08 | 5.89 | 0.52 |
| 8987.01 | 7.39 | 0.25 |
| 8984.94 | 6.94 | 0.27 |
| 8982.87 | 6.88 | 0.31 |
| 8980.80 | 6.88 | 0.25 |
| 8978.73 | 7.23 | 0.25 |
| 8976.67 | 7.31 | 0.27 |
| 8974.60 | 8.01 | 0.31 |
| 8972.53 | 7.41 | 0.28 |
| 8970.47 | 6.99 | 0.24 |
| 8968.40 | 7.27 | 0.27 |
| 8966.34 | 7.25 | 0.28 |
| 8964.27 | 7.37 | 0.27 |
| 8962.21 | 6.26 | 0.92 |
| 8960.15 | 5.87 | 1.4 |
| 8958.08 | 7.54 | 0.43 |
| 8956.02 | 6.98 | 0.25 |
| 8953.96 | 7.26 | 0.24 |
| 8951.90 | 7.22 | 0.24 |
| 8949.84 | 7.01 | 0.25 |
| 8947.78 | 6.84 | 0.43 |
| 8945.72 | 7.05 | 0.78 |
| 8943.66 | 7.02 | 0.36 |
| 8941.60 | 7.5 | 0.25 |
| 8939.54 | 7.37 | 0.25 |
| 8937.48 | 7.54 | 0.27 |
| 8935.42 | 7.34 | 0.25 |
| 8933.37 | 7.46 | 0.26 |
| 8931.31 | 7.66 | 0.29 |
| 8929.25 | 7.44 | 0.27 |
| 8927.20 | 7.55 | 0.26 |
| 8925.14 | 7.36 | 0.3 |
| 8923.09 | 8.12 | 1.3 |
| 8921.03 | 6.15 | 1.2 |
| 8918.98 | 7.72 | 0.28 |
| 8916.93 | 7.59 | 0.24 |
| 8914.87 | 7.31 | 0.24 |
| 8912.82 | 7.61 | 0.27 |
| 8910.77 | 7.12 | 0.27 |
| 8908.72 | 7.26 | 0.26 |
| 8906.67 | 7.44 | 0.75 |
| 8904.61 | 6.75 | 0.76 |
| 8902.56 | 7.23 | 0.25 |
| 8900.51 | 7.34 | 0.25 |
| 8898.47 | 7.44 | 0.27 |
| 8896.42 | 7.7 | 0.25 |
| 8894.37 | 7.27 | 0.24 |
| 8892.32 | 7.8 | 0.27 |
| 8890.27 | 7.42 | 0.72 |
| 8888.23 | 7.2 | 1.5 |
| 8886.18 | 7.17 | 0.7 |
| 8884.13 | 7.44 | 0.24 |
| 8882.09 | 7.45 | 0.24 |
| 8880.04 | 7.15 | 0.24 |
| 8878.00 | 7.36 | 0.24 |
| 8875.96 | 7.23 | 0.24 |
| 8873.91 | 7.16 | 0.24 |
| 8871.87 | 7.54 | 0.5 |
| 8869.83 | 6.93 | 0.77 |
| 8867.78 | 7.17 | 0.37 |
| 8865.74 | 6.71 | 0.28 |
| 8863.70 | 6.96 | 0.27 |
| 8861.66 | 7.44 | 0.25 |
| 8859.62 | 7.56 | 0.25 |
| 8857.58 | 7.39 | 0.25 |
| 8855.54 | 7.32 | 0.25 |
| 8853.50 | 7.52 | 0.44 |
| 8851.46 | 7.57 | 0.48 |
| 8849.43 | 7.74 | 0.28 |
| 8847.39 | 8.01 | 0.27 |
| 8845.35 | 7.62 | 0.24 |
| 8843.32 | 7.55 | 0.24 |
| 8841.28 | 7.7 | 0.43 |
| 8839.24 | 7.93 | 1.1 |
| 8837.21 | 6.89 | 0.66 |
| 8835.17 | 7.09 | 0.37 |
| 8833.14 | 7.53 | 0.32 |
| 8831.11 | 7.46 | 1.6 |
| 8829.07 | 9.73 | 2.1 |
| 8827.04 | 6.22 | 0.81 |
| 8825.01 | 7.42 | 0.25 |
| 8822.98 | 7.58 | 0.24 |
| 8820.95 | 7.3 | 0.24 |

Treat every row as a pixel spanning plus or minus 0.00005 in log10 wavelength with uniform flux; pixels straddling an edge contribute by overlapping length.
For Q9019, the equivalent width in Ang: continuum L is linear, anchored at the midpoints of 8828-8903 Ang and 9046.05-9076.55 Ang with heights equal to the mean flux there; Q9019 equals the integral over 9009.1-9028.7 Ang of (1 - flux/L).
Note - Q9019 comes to 0.6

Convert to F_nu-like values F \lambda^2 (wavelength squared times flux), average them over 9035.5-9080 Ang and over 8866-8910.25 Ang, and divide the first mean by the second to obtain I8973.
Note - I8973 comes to 1.0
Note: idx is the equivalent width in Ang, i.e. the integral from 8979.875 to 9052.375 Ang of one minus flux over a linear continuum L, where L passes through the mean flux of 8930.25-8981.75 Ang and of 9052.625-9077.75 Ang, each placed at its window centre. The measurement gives 1.5 Ang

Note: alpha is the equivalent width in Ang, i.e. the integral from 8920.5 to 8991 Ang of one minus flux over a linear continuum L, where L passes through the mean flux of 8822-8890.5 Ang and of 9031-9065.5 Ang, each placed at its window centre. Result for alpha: 2.1 Ang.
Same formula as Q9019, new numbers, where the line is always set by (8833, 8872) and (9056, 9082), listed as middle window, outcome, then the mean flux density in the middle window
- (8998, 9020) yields 0.79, 6.98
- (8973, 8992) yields 0.73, 6.99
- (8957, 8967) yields 0.61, 6.84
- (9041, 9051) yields -0.08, 7.26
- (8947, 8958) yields 0.29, 7.11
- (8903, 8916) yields 0.17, 7.24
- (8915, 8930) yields -0.17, 7.41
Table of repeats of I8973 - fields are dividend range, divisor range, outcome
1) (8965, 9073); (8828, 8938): 0.99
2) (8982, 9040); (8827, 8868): 0.97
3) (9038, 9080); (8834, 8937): 1.03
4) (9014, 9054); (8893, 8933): 1.01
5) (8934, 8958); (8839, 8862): 0.97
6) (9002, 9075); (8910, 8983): 1.02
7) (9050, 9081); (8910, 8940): 1.01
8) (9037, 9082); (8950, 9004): 1.06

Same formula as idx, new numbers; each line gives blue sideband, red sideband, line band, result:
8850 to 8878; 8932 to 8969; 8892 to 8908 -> -0.3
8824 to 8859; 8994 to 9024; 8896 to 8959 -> -0.2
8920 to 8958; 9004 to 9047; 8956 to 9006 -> 1.8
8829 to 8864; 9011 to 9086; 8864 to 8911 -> 1.4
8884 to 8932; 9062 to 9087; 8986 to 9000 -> 0.9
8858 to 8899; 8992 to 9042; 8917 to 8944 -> -0.7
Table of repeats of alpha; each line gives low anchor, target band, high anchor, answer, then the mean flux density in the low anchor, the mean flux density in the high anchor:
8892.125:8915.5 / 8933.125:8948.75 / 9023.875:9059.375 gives 0.17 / 7.34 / 7.32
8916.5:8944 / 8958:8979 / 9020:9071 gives 0.75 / 7.42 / 7.29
